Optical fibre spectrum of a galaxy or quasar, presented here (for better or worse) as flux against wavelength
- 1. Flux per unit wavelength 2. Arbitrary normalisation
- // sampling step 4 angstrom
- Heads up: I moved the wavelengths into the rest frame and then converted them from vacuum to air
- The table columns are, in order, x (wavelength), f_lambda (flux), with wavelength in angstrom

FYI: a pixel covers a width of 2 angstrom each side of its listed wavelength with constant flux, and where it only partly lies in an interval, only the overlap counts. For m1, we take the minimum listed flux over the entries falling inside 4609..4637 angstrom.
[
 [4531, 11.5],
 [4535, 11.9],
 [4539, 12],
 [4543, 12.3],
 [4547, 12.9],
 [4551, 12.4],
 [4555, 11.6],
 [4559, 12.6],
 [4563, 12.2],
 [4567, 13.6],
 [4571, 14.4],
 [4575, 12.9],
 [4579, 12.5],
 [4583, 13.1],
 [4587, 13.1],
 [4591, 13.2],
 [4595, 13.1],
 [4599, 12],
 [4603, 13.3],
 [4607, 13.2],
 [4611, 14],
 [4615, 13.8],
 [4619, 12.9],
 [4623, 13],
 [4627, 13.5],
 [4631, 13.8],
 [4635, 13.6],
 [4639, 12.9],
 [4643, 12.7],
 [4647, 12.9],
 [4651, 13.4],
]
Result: 12.9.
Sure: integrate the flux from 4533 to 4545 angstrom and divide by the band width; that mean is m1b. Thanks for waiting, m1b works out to 12.1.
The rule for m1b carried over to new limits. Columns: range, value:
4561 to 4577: 13.3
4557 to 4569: 12.8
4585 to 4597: 13.1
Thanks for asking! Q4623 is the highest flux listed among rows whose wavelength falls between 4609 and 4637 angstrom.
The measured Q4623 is 14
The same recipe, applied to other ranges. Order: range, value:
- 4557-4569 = 13.6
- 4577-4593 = 13.2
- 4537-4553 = 12.9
